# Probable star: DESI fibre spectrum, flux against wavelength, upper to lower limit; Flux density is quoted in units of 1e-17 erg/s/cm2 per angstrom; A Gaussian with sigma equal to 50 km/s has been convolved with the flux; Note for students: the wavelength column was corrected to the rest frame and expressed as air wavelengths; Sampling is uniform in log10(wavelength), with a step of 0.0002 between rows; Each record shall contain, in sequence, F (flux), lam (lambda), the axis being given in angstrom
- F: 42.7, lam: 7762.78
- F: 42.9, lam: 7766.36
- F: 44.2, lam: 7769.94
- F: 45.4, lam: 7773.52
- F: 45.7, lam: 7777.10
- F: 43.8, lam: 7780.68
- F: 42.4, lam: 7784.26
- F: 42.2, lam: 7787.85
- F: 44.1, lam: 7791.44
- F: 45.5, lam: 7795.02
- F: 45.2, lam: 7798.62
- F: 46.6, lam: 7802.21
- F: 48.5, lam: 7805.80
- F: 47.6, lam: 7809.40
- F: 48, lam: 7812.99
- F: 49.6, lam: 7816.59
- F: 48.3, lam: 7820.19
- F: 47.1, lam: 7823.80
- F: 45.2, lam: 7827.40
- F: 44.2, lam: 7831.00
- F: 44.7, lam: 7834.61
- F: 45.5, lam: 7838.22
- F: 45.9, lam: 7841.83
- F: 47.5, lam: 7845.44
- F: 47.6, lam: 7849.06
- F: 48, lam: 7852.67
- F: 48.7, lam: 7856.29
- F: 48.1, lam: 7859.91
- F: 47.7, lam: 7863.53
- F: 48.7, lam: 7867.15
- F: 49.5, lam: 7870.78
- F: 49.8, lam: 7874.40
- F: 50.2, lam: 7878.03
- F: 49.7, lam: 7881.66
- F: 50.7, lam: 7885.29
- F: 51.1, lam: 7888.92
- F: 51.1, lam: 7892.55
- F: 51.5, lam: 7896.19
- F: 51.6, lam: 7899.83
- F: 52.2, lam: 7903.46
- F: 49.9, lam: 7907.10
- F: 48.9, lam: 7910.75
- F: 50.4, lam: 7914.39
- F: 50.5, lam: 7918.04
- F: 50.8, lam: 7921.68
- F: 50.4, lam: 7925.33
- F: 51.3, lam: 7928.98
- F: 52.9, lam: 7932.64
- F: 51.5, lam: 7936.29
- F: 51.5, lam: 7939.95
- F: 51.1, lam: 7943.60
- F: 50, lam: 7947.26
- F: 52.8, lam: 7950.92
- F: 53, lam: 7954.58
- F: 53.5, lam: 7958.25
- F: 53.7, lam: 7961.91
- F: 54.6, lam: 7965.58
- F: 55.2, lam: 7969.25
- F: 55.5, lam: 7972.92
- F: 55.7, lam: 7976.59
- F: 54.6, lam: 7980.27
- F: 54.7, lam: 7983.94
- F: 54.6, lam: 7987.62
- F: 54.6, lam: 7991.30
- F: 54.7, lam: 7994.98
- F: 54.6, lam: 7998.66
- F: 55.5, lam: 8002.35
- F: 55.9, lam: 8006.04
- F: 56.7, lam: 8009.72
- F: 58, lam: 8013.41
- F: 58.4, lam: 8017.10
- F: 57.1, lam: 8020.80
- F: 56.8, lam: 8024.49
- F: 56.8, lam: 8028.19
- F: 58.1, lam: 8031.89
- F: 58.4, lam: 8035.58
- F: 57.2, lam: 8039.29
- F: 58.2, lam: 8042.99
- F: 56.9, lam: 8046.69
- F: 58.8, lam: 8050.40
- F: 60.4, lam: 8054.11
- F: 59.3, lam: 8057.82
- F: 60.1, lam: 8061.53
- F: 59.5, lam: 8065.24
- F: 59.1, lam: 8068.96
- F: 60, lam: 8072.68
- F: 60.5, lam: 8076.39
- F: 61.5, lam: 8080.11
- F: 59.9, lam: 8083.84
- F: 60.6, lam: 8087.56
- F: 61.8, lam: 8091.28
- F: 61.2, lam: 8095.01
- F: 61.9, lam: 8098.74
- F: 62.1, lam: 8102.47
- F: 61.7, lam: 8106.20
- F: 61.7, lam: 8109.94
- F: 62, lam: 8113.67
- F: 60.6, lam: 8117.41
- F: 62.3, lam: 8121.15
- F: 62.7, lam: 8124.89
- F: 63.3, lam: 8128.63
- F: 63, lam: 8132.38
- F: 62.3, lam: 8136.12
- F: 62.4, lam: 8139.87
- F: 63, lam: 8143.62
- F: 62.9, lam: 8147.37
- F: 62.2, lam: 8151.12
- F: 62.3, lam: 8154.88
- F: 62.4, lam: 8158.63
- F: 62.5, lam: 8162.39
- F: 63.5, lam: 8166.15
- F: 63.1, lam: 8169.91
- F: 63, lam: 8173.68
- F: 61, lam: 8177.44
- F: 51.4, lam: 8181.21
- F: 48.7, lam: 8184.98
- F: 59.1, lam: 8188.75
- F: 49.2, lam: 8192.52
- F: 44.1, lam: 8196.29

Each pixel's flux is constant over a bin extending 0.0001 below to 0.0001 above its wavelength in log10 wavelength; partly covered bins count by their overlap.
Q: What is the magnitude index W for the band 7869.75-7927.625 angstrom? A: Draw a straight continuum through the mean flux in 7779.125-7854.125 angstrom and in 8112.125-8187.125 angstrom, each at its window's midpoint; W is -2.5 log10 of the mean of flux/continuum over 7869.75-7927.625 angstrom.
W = -0.02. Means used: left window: 46.1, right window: 61.2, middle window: 50.5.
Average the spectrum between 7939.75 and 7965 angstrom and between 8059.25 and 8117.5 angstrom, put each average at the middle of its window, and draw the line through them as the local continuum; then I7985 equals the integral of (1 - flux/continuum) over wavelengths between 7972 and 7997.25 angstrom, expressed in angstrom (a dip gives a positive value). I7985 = -0.22 angstrom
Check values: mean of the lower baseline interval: 52.4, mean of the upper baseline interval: 60.9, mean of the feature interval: 54.9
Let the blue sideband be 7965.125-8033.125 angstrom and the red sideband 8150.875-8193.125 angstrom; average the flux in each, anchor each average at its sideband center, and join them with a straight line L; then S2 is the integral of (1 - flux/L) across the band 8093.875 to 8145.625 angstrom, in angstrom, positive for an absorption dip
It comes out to -3.5 angstrom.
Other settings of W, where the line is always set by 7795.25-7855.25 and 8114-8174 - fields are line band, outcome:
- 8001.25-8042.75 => -0.01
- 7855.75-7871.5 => 0.01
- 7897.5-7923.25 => 0.01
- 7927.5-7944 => 0.01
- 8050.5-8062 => -0.03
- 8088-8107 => -0.02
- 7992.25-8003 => 0.01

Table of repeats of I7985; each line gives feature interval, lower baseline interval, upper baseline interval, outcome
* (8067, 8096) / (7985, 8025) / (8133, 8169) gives -0.5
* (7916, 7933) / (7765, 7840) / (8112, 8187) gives 0.0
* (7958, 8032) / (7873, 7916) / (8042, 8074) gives 0.2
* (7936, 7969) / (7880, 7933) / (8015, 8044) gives 0.5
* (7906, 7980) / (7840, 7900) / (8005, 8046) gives 1.2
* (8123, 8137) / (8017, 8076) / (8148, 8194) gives -0.9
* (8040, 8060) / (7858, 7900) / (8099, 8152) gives -0.1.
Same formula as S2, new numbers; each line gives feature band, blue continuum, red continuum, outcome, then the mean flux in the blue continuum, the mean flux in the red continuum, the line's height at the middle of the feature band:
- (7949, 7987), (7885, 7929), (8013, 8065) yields -0.07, 50.8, 58.2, 54.2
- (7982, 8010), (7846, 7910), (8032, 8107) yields 0.46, 49.7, 59.9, 56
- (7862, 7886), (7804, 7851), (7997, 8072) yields -0.03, 46.9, 57.8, 49.4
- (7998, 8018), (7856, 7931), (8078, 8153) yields -0.10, 50.2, 61.9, 56.2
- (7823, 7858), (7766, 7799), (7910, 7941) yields 0.37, 44.1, 51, 46.9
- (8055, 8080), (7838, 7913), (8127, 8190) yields -1.17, 49.3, 60.9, 57.2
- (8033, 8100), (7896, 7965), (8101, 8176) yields -1.19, 51.5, 62.4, 58.7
